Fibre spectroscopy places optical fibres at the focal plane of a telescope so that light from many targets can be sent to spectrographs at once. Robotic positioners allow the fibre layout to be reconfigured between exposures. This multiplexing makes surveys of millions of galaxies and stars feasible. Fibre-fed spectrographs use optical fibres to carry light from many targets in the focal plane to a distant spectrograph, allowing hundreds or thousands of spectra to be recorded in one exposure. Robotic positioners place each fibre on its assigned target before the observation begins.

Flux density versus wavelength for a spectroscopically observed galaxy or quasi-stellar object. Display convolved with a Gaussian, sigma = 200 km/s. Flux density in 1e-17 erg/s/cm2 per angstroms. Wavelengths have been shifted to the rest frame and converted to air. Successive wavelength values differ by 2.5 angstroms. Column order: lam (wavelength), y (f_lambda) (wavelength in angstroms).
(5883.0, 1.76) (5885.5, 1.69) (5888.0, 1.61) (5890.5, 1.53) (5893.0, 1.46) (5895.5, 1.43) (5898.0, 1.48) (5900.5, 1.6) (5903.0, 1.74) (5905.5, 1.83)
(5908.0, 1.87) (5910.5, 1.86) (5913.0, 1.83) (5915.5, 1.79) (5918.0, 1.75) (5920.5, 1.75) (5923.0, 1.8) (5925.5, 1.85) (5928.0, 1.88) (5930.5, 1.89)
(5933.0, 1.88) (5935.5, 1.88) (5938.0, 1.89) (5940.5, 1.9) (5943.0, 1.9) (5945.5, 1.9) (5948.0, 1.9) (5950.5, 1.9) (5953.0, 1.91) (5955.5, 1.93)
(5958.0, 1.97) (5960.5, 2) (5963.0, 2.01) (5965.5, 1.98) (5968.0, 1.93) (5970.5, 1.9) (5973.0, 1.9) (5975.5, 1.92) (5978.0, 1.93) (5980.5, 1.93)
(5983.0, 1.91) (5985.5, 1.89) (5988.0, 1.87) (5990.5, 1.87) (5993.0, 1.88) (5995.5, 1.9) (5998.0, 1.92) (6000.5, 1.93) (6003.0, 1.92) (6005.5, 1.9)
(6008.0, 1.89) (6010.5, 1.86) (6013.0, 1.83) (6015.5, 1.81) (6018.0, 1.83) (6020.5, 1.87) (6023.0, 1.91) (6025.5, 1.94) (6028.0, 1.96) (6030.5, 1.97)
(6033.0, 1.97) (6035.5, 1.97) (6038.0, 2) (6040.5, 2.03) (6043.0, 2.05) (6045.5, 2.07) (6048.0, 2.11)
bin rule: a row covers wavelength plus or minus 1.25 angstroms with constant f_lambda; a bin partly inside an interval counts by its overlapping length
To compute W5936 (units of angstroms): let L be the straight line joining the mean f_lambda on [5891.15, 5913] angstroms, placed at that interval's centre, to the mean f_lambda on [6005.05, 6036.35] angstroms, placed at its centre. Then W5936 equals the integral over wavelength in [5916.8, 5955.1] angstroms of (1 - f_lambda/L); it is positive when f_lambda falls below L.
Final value -3.0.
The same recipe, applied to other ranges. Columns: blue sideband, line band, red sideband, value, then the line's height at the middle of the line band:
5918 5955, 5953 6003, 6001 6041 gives -0.85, 1.89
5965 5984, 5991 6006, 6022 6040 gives 0.26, 1.94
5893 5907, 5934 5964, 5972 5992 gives -2.35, 1.78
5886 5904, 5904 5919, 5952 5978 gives -1.61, 1.65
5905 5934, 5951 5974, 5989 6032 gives -1.06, 1.86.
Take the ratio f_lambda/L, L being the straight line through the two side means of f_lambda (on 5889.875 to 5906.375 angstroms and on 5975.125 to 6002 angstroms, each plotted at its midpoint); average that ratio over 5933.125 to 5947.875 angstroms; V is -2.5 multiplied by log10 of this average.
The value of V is -0.10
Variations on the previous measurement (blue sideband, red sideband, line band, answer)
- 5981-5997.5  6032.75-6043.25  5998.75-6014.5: 0.02 mag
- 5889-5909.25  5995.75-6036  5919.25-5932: -0.09 mag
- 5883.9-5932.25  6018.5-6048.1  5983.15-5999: 0.00 mag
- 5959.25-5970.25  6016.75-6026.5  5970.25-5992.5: 0.03 mag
